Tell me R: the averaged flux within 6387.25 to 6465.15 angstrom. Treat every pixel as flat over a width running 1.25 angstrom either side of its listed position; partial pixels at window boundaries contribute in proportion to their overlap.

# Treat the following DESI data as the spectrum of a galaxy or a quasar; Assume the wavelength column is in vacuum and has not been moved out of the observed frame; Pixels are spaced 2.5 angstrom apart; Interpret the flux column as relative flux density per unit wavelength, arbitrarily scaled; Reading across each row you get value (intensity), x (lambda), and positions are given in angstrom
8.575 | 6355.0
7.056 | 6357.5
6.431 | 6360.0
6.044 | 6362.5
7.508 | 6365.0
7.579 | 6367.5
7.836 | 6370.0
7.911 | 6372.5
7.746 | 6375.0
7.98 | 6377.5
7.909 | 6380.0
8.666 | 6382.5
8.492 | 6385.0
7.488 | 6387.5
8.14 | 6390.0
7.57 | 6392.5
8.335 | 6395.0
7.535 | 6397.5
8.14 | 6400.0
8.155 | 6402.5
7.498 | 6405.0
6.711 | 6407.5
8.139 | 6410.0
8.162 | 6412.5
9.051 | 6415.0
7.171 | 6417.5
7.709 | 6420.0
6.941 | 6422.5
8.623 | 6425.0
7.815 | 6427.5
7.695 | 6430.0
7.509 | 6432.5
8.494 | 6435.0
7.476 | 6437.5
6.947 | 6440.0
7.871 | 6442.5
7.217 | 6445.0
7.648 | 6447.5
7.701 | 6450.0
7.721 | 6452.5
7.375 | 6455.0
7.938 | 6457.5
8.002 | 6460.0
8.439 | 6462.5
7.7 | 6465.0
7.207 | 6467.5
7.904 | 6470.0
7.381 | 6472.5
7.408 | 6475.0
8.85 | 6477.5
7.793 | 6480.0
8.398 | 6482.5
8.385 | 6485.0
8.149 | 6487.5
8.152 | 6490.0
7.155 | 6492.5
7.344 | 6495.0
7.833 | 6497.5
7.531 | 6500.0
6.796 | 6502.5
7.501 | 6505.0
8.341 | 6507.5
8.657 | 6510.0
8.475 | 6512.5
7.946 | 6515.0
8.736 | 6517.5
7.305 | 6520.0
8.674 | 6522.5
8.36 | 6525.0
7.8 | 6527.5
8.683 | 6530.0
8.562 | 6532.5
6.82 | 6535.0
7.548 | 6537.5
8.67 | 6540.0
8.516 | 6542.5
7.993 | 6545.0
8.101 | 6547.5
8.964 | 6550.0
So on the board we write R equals 7.78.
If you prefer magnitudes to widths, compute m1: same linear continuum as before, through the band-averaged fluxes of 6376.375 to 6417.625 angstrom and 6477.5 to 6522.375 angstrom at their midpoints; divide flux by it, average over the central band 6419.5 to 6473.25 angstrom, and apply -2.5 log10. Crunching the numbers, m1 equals 0.04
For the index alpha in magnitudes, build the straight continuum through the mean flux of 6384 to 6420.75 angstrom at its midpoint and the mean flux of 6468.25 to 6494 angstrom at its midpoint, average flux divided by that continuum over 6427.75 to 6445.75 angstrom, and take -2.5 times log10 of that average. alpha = 0.040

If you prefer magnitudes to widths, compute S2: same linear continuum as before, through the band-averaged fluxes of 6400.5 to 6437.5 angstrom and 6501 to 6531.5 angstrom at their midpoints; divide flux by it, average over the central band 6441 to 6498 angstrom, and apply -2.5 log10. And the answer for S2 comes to 0.02 mag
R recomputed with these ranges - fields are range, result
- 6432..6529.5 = 7.86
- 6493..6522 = 7.86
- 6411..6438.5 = 7.88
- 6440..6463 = 7.7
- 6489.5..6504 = 7.43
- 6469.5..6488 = 8.03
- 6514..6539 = 8.05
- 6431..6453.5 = 7.62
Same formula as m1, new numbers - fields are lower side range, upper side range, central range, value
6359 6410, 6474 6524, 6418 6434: 0.01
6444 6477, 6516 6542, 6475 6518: -0.01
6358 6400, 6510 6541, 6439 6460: 0.05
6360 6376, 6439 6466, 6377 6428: -0.06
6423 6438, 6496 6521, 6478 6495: -0.01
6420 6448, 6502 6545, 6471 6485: -0.02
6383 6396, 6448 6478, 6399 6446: 0.02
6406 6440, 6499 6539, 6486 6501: 0.03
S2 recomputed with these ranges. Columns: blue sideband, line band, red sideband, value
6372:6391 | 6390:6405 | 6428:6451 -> 0.00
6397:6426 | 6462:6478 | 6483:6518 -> 0.02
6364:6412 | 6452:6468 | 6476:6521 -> 0.02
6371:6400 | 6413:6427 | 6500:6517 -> 0.01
